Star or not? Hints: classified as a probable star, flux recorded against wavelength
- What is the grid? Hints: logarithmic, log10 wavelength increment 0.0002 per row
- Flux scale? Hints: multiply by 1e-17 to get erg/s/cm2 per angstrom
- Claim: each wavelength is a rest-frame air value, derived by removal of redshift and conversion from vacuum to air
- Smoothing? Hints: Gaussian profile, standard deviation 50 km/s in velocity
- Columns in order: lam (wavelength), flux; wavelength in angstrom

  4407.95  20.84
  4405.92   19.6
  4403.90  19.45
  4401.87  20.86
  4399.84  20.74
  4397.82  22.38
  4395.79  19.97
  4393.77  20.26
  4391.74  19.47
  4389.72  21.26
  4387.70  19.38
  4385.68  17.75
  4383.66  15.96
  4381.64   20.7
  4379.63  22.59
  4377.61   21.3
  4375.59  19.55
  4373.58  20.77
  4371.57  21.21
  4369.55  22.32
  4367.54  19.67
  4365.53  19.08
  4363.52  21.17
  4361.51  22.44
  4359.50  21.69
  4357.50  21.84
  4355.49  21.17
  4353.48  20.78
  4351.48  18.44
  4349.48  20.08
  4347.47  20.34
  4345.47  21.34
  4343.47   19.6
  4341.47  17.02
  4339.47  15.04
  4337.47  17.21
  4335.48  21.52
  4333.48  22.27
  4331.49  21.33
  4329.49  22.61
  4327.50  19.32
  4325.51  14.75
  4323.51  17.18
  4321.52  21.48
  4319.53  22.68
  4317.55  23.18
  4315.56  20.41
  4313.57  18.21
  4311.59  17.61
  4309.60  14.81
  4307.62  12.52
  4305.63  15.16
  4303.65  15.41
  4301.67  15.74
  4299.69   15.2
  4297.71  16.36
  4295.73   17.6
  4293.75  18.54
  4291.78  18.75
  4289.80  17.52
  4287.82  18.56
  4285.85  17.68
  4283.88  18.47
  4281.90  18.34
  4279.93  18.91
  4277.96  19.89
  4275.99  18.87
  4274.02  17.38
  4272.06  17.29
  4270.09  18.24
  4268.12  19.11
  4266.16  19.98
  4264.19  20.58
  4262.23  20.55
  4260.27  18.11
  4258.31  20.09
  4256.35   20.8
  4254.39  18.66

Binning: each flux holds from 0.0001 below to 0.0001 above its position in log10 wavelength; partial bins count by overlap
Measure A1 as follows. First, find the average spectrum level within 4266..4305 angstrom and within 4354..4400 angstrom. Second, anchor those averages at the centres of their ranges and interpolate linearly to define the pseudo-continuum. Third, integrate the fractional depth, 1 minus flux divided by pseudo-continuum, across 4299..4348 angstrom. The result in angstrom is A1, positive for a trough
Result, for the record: 1.3 angstrom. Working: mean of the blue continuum 17.8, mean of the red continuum 20.5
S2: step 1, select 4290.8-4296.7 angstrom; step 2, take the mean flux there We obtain 18.3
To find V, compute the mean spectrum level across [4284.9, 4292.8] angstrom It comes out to 18.1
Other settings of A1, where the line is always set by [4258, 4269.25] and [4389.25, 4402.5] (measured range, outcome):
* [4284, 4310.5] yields 4.5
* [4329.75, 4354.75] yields 0.7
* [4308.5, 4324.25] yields 0.5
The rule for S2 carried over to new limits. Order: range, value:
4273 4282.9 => 18.7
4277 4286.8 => 18.7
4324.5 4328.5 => 17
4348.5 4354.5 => 19.8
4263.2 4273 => 19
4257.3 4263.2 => 19.6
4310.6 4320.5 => 20.4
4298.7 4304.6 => 15.5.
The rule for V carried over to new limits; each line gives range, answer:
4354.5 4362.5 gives 21.8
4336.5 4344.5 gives 17.2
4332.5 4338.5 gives 20.3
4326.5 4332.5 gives 21.1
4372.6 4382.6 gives 21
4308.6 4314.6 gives 16.9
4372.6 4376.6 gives 20.2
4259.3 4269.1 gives 19.7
